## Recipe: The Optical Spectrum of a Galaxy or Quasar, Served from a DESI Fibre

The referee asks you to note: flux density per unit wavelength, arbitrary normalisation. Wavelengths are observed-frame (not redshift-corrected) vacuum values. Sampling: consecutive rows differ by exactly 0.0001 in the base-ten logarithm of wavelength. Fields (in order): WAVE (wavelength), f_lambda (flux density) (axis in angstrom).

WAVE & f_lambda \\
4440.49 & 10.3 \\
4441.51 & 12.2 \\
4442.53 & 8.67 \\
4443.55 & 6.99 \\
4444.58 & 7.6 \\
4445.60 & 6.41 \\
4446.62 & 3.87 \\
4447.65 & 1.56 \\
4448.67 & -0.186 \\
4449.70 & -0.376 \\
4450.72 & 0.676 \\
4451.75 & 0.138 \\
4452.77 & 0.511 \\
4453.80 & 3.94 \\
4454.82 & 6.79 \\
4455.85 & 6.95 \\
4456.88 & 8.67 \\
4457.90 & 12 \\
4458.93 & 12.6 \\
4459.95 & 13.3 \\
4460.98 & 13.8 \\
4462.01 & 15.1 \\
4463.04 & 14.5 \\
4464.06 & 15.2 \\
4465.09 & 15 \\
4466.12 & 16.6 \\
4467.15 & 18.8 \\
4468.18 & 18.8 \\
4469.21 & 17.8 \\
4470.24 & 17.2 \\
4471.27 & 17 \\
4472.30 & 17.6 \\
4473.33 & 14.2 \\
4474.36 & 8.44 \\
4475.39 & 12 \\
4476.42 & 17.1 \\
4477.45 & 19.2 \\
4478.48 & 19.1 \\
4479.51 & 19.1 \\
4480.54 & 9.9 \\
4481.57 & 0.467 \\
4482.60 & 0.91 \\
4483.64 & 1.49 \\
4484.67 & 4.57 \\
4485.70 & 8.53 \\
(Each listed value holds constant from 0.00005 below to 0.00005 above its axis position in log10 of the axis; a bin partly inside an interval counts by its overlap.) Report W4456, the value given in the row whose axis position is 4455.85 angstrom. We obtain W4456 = 6.95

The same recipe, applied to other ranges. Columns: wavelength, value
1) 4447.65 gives 1.56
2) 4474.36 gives 8.44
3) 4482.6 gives 0.91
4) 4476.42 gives 17.1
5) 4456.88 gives 8.67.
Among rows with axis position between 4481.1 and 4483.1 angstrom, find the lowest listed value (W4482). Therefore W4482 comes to 0.467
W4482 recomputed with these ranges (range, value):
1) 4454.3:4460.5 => 6.79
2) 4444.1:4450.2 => -0.376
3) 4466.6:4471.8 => 17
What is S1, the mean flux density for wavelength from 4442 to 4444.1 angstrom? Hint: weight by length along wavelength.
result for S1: 7.87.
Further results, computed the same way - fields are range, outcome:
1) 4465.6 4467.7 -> 17.7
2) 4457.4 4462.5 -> 13.3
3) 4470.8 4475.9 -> 13.8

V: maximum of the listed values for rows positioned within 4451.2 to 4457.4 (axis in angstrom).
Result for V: 8.67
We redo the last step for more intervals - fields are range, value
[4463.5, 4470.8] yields 18.8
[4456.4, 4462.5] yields 15.1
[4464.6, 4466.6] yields 16.6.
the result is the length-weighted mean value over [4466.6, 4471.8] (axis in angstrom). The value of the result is 17.9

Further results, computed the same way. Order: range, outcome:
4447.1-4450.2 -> 0.371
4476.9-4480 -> 19.1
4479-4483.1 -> 7.61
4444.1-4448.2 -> 4.79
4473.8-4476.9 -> 12.5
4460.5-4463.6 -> 14.5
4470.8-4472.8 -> 17.3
